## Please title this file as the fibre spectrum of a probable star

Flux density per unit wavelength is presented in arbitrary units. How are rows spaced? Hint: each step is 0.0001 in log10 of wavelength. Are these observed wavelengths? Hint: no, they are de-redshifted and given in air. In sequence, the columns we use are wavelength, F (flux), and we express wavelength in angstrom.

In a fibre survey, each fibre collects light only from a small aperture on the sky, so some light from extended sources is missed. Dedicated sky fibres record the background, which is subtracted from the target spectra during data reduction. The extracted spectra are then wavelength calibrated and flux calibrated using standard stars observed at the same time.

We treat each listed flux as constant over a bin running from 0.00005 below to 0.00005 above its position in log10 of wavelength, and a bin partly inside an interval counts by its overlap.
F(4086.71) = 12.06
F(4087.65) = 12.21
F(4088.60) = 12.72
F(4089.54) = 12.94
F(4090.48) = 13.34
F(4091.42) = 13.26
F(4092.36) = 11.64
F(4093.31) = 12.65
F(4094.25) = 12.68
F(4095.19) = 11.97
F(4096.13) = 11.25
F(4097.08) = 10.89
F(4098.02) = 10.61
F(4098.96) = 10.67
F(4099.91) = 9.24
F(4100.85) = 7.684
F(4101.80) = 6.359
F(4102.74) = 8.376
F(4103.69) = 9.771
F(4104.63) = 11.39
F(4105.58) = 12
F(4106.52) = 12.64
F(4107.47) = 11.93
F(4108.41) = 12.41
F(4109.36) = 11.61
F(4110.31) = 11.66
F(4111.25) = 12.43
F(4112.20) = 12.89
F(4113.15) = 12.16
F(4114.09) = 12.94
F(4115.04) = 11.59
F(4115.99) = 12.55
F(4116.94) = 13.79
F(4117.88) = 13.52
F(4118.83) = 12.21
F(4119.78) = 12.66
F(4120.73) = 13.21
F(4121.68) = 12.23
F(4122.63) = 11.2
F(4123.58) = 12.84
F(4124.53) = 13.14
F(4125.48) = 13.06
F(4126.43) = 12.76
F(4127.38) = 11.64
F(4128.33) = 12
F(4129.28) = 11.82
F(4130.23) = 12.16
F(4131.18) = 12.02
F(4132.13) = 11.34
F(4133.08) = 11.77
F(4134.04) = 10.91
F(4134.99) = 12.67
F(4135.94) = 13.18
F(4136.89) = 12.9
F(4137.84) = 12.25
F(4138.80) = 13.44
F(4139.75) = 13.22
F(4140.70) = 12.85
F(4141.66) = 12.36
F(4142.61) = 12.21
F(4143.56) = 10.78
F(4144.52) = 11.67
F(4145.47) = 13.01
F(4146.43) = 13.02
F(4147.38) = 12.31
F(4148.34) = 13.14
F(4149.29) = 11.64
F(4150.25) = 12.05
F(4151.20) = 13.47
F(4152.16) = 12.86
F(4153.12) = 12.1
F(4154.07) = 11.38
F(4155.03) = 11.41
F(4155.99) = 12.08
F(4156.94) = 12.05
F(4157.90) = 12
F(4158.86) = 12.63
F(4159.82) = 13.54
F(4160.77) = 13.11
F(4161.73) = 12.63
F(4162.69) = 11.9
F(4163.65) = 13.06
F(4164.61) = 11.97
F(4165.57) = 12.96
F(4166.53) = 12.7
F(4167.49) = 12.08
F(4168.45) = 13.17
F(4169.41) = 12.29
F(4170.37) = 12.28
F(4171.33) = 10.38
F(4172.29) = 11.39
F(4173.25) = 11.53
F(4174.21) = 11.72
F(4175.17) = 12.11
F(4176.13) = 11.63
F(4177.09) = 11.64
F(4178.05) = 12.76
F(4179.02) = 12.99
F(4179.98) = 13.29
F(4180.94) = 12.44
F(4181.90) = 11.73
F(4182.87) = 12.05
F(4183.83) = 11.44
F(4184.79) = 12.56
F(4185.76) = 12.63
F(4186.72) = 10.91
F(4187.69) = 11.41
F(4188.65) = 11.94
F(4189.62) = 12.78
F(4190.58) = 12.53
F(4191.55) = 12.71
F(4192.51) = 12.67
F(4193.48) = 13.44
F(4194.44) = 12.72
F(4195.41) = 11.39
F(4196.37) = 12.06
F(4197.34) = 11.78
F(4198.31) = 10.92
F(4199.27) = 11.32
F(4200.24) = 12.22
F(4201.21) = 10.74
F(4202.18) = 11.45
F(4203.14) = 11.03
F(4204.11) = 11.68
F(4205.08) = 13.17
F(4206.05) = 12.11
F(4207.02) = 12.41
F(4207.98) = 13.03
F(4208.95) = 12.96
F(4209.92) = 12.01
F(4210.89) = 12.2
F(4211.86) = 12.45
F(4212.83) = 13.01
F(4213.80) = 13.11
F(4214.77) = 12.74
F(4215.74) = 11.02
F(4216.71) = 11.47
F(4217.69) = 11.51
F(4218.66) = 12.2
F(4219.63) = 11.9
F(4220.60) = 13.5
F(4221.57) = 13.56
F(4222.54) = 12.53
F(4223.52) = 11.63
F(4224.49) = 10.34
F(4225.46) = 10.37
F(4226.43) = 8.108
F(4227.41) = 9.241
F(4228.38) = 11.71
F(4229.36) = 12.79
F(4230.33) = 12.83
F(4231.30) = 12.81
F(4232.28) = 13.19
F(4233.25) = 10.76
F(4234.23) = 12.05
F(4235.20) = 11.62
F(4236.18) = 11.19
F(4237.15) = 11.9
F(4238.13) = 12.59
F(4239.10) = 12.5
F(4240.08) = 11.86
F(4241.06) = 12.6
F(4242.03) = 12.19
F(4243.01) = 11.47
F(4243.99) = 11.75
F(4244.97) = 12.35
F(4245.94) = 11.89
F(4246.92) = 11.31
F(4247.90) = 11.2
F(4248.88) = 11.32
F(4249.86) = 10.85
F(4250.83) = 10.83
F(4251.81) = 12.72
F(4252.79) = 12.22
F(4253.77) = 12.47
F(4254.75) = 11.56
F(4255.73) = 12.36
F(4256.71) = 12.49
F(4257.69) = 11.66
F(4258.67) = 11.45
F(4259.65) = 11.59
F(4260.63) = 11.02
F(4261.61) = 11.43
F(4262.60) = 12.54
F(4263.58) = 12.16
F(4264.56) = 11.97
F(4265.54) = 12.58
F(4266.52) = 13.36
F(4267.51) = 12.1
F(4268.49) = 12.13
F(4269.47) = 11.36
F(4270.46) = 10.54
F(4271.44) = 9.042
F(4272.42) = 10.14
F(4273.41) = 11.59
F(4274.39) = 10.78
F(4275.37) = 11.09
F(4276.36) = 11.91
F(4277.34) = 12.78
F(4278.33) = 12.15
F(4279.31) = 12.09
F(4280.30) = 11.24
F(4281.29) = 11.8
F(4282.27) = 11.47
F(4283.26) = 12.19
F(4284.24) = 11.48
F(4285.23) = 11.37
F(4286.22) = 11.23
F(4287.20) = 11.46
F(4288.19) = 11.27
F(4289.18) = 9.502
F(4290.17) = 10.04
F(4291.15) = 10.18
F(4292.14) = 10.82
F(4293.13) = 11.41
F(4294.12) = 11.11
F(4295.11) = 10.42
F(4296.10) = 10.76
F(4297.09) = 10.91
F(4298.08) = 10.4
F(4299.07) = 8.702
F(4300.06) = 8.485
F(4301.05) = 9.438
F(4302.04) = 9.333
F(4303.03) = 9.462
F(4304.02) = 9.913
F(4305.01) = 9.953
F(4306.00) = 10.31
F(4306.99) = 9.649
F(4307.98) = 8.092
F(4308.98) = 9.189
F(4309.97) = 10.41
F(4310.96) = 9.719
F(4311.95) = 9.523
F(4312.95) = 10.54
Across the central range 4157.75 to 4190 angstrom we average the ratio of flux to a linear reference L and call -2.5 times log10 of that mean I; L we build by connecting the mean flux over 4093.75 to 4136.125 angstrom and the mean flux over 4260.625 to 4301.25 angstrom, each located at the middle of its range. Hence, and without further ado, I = -0.06 mag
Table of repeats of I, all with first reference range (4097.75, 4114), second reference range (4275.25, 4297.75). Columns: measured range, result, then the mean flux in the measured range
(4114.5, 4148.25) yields -0.139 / 12.4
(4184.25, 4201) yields -0.098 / 12.1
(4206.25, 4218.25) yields -0.114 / 12.3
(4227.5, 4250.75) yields -0.070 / 11.9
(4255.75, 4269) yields -0.080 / 12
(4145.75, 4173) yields -0.127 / 12.3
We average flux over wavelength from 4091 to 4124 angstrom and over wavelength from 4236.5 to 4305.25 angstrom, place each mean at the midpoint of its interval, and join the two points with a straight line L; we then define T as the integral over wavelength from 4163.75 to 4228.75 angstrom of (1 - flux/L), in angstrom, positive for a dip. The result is -3.1 angstrom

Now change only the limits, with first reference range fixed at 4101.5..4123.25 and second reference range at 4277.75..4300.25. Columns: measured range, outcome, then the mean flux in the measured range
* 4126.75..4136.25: -0.15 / 11.9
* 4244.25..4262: -0.95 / 11.7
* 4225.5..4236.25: -0.21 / 11.4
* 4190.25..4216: -1.83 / 12.2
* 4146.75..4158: -0.56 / 12.2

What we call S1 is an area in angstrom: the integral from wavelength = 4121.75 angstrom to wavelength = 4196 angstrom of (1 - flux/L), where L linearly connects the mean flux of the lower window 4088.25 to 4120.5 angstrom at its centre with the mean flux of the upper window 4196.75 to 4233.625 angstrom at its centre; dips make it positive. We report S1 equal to -3.2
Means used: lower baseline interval 11.7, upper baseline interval 11.9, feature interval 12.3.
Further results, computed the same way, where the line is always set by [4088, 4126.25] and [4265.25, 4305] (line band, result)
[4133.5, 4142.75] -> -0.8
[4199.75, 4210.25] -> -0.7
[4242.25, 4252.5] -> -0.4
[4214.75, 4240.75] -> -1.3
